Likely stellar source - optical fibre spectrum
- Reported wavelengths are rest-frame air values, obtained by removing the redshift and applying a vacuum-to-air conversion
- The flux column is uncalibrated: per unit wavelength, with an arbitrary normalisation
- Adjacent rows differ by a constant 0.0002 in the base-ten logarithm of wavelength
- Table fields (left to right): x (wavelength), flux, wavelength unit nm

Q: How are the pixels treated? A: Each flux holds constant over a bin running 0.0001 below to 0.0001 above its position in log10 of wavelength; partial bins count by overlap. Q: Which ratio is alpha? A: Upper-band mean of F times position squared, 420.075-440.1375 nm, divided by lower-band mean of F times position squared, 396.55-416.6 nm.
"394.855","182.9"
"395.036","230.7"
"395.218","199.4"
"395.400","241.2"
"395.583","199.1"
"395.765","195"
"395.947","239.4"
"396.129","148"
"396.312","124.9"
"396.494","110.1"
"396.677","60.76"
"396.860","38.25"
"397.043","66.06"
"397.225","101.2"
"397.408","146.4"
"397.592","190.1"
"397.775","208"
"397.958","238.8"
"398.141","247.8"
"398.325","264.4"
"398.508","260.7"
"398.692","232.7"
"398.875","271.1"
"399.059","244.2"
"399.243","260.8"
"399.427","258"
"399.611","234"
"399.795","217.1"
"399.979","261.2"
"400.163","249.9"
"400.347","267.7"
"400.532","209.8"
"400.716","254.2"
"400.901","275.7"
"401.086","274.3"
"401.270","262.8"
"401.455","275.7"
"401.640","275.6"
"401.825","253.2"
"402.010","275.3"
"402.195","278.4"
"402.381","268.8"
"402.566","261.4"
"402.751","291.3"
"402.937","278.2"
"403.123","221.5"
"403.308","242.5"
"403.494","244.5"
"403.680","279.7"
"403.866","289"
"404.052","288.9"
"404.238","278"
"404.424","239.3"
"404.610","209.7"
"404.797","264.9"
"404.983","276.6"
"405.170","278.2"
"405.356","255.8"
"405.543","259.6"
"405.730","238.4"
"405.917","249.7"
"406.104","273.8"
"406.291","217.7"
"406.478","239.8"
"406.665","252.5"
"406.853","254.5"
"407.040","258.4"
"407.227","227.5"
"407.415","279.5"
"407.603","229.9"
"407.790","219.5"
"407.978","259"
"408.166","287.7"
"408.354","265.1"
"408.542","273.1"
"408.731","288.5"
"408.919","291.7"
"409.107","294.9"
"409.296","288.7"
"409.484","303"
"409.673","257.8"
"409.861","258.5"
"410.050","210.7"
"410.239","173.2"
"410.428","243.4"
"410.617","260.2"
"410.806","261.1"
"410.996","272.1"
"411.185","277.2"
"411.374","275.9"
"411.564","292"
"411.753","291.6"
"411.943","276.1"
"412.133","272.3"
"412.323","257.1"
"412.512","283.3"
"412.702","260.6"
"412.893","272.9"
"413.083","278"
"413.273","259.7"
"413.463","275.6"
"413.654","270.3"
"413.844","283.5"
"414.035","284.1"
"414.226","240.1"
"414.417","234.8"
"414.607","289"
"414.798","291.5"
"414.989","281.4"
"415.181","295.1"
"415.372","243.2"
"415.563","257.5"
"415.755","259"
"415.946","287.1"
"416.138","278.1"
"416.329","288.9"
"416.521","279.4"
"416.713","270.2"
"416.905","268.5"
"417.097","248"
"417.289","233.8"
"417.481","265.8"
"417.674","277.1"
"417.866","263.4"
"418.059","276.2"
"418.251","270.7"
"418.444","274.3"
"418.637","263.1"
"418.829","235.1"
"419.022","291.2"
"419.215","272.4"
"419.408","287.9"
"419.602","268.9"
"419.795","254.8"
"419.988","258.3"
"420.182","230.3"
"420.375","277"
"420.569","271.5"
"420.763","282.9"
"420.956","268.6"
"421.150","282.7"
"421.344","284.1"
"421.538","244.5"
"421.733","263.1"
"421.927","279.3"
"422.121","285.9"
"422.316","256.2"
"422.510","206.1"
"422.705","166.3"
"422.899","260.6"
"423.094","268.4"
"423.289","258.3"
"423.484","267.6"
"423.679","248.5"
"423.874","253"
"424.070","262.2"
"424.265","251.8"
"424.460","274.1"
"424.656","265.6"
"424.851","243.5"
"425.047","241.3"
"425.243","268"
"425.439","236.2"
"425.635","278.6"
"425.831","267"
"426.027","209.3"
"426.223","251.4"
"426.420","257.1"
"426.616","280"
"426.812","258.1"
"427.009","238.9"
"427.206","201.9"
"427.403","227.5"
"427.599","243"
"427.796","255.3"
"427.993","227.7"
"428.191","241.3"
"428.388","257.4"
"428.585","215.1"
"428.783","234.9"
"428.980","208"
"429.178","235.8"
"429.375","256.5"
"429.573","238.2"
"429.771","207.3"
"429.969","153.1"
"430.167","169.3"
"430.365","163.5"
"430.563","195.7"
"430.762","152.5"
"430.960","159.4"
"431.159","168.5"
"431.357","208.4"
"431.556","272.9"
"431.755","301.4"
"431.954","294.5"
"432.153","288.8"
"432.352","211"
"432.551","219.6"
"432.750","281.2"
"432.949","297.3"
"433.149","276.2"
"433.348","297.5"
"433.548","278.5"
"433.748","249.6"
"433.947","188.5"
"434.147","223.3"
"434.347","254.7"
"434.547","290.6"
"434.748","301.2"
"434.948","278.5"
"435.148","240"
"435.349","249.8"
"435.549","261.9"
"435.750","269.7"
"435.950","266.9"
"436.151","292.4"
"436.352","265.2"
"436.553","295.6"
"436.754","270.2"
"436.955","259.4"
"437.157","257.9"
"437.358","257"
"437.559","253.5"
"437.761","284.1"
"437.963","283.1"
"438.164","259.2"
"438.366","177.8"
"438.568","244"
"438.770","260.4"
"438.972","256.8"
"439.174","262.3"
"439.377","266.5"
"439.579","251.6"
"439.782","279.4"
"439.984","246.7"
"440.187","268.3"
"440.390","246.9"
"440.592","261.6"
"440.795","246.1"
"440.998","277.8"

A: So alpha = 1.1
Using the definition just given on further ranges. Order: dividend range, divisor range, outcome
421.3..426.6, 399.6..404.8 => 1.09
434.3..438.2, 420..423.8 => 1.12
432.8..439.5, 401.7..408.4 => 1.18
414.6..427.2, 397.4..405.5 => 1.13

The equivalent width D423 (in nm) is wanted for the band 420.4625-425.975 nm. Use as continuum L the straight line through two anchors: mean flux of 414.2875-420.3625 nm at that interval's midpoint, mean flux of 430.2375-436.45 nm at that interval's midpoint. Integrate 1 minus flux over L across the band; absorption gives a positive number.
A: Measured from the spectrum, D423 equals 0.05 nm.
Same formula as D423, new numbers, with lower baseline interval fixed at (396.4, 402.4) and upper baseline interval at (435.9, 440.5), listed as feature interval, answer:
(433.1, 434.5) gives 0.02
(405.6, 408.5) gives -0.27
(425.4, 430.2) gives 0.30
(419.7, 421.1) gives -0.12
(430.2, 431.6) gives 0.38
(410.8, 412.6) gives -0.33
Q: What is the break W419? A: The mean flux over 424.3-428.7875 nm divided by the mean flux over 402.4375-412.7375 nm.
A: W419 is 0.94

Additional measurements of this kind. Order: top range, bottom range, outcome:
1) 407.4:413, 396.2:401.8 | 1.25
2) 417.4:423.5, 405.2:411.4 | 1.02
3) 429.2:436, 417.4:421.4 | 0.89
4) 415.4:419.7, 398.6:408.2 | 1.05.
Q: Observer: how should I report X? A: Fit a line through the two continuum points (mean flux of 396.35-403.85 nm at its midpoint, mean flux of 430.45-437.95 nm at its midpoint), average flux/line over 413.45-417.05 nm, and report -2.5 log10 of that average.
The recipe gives -0.13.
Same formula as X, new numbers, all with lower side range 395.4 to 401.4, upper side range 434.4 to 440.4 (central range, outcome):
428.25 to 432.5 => 0.159 mag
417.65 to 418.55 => -0.154 mag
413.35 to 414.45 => -0.159 mag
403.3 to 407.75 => -0.172 mag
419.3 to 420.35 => -0.100 mag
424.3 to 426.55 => -0.034 mag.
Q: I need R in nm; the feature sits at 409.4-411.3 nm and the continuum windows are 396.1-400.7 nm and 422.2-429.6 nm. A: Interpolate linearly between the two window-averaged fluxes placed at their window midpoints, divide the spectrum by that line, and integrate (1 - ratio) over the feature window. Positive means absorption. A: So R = -0.287 nm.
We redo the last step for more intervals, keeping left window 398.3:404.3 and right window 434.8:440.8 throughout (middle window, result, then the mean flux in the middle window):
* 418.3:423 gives -0.01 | 261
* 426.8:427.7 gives 0.10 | 232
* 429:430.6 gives 0.36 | 203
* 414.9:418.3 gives -0.11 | 269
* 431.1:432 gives 0.04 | 250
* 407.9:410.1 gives -0.12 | 275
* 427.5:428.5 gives 0.06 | 245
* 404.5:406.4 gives 0.06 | 252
